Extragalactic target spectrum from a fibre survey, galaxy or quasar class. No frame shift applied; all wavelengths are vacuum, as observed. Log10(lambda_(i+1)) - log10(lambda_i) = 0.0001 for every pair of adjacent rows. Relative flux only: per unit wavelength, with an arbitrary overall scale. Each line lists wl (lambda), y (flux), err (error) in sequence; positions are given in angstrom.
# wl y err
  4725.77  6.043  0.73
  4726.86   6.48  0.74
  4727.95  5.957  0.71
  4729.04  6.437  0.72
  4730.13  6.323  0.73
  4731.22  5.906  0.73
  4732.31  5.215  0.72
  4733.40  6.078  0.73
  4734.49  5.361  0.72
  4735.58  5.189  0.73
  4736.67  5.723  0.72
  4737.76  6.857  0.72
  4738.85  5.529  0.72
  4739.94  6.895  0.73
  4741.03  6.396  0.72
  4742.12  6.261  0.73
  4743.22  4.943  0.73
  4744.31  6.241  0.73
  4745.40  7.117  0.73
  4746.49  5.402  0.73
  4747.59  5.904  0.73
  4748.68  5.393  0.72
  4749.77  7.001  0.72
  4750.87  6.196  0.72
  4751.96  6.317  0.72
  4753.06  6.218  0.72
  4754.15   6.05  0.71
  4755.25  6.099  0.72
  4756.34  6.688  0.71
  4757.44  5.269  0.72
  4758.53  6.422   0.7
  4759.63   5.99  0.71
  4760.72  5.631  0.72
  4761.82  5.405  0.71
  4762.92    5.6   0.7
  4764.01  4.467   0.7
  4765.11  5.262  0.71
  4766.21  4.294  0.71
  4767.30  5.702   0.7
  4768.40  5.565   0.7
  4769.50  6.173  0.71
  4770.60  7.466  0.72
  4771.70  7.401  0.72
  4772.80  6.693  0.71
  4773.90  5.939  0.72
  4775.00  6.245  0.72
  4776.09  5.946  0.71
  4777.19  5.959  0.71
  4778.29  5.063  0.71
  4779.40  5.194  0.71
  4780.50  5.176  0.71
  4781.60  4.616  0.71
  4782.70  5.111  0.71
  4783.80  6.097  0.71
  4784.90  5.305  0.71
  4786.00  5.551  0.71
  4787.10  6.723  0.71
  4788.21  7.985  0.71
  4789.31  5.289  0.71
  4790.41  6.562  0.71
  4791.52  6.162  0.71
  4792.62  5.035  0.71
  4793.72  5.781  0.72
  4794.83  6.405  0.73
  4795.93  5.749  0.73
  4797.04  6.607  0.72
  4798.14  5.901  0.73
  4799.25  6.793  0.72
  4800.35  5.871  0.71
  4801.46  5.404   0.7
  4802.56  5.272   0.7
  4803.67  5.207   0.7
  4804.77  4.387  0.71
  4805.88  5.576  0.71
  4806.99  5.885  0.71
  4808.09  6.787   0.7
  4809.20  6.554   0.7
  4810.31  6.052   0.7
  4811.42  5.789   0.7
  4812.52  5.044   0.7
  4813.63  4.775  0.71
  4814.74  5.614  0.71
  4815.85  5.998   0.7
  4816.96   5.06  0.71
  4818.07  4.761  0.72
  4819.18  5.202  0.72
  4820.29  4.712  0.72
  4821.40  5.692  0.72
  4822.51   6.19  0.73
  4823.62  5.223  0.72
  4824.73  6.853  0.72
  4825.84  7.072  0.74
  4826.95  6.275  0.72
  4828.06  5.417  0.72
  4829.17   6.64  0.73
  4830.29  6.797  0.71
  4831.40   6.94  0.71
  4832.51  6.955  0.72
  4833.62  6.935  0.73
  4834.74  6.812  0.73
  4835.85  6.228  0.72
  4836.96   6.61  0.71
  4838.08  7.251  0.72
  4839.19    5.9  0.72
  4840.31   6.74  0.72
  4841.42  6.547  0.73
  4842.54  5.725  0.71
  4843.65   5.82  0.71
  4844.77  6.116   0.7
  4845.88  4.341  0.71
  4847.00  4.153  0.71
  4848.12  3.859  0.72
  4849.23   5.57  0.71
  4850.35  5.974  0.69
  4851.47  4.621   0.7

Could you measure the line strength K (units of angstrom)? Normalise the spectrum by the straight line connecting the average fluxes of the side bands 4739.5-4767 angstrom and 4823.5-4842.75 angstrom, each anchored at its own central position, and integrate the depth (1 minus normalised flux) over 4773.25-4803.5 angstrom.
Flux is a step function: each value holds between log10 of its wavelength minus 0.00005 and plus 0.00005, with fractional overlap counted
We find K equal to 1.66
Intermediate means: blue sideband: 5.89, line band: 5.84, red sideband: 6.54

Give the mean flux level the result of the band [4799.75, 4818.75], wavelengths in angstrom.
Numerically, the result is 5.53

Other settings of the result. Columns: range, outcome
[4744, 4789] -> 5.92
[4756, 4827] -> 5.79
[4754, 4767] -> 5.59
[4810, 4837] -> 5.98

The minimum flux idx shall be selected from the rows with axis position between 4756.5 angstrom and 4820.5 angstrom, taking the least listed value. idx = 4.294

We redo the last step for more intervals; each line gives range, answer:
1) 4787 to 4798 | 5.035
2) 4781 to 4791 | 4.616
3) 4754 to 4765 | 4.467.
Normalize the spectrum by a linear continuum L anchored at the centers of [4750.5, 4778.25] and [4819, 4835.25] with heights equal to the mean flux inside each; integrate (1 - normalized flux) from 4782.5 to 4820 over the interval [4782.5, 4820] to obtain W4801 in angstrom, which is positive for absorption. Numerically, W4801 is 2.2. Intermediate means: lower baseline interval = 5.94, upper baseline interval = 6.27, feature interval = 5.77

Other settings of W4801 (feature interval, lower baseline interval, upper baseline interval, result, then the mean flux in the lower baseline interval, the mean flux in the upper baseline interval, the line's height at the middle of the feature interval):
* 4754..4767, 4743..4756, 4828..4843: 1.2 angstrom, 6.11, 6.57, 6.17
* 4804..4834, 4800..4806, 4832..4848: -1.5 angstrom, 5.25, 6.08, 5.61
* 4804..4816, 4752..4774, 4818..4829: 0.4 angstrom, 5.92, 5.82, 5.84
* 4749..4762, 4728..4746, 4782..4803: -0.2 angstrom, 6.03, 5.97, 6.01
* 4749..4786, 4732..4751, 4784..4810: 0.9 angstrom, 5.99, 5.95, 5.97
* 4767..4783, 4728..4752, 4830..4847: 0.6 angstrom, 6.02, 6.3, 6.12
